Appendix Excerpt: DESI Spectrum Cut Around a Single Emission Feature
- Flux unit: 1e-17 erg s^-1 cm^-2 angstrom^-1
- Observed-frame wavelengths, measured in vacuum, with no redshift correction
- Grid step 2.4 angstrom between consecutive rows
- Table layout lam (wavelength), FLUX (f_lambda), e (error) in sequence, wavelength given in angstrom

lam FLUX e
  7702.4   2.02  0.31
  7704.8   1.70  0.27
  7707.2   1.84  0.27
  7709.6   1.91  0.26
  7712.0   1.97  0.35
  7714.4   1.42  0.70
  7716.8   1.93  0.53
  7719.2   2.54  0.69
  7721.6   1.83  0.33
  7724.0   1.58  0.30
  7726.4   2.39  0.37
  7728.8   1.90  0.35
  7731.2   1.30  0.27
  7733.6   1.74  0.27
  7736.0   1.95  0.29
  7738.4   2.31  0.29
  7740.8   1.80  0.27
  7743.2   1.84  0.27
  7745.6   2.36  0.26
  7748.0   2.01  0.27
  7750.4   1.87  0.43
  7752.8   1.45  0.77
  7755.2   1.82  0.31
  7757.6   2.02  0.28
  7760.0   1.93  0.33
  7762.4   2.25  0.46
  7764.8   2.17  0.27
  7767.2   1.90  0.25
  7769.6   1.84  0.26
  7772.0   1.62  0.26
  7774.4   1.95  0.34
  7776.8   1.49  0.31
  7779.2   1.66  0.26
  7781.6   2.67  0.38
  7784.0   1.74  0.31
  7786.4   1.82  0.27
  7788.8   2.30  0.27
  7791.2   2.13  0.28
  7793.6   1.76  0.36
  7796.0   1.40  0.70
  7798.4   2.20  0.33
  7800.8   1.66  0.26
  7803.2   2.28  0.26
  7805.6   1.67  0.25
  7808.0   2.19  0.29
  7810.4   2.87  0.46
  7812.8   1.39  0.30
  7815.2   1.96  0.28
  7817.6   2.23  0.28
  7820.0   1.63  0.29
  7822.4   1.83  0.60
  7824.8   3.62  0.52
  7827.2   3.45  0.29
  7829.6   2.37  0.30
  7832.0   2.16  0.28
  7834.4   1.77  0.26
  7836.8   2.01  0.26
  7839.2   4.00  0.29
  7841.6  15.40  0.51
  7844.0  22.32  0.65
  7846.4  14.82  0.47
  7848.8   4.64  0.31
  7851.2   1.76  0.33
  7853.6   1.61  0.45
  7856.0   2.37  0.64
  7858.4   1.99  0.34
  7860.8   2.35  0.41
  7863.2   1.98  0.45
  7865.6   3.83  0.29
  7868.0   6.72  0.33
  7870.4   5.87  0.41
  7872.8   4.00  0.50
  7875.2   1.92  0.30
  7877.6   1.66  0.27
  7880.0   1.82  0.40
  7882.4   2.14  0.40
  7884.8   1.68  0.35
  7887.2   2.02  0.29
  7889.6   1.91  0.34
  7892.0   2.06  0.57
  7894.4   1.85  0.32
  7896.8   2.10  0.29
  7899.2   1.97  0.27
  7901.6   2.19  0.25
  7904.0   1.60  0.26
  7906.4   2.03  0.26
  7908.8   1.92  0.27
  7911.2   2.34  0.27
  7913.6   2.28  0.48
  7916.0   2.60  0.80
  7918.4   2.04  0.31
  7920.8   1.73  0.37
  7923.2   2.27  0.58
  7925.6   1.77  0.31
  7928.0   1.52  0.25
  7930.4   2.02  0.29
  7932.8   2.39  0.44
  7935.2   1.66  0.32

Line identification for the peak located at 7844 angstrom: H-alpha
